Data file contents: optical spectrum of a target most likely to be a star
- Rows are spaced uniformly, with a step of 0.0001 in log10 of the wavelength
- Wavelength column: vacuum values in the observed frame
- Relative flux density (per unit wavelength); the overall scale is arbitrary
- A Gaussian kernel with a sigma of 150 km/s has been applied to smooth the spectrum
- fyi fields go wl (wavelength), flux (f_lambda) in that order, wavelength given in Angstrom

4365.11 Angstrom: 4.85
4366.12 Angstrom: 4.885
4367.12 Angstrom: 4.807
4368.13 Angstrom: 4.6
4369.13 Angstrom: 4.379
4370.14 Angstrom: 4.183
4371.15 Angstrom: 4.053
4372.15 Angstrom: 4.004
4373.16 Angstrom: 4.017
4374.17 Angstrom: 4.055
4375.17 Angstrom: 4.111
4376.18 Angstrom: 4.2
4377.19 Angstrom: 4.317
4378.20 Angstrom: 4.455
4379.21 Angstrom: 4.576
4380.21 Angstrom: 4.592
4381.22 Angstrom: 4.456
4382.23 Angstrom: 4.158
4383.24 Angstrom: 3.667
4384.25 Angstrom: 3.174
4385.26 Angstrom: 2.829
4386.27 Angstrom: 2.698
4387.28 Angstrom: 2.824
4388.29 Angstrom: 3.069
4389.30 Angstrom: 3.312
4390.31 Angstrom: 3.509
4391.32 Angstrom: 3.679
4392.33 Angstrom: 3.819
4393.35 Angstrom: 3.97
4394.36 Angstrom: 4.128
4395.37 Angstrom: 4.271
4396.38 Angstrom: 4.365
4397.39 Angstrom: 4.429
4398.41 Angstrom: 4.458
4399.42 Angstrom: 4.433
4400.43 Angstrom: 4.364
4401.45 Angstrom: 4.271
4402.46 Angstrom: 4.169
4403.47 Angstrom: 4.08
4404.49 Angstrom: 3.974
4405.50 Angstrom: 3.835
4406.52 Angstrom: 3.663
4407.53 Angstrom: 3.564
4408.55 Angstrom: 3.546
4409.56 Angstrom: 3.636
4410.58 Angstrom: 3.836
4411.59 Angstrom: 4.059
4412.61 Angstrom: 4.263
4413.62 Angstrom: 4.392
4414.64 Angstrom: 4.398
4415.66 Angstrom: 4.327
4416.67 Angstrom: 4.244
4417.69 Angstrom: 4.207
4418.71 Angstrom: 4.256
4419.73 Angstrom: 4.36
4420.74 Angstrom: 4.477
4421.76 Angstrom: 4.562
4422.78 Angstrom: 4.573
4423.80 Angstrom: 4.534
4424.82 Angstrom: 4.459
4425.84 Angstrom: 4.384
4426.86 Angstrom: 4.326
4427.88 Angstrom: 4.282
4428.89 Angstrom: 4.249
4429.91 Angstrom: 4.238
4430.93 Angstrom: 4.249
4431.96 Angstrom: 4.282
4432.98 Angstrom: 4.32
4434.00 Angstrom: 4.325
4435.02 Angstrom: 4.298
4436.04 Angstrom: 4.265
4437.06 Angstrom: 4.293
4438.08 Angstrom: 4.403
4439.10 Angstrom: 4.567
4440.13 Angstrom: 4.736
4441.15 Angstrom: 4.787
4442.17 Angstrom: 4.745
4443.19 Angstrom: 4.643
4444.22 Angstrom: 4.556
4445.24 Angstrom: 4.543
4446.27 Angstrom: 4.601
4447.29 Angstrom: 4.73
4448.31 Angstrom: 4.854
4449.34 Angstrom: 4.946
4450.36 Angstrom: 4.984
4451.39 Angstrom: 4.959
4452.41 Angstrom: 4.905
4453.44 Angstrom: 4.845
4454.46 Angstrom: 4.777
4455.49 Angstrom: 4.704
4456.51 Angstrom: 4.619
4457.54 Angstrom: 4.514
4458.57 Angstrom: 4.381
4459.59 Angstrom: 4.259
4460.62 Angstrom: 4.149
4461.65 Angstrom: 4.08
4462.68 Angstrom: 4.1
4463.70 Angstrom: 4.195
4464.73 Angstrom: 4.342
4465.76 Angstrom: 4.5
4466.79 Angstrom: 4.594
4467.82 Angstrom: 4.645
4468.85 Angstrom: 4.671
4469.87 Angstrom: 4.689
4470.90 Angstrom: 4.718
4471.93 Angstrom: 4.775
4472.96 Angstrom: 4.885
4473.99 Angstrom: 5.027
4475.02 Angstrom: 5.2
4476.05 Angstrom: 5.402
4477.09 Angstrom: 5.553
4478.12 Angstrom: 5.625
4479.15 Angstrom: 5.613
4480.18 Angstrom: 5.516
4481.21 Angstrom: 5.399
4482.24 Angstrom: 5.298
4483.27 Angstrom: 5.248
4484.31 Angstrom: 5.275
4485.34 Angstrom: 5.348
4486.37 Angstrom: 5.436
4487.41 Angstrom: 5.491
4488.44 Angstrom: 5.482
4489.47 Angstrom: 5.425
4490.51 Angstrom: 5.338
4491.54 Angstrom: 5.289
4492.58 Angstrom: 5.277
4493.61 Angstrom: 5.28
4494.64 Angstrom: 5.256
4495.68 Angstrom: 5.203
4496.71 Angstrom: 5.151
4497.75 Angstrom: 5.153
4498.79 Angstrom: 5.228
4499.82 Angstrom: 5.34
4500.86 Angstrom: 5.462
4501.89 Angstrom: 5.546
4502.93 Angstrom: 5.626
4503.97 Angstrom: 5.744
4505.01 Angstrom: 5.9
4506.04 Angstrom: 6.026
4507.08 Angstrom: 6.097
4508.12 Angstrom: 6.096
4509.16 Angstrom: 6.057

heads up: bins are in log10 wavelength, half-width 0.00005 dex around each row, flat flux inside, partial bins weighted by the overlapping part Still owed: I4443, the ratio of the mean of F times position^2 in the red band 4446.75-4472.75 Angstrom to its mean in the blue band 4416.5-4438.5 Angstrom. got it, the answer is 1.1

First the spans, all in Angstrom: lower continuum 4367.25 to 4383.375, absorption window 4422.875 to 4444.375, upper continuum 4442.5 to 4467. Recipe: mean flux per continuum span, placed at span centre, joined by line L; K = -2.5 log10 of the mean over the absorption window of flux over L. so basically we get 0.02 mag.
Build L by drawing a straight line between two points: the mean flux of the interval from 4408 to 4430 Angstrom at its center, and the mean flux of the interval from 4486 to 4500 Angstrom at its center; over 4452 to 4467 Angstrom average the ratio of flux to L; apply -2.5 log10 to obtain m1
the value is 0.09 mag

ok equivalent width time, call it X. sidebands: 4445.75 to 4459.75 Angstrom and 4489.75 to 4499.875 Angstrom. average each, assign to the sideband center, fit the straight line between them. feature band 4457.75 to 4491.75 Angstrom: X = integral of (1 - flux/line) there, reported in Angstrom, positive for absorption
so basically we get 0.34 Angstrom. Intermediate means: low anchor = 4.73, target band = 4.96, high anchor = 5.25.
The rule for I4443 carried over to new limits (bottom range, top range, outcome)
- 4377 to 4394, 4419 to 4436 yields 1.20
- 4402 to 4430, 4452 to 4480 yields 1.16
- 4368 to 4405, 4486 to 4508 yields 1.44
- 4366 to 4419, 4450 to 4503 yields 1.29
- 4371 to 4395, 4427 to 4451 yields 1.21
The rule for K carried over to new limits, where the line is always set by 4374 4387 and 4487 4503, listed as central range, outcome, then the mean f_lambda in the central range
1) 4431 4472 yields 0.06 mag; 4.55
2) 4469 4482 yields -0.02 mag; 5.19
